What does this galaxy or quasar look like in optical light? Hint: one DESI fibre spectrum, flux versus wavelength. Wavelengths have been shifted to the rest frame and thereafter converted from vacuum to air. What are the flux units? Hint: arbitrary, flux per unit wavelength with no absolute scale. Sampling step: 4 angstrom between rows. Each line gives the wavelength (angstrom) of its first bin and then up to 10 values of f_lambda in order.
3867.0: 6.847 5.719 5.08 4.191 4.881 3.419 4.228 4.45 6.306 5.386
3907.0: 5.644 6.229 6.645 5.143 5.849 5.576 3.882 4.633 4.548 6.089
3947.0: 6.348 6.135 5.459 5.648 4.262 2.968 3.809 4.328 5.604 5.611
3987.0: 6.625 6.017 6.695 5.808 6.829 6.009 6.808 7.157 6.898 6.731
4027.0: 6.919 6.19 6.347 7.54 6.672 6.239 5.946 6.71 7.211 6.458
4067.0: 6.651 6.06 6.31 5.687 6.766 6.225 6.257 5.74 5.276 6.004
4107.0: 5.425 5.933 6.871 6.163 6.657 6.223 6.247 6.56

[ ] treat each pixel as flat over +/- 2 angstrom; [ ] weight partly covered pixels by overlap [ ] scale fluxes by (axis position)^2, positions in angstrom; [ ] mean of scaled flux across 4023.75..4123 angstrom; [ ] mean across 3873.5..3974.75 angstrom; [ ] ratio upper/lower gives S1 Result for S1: 1.35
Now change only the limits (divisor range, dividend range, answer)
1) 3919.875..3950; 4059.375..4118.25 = 1.25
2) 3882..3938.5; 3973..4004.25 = 1.20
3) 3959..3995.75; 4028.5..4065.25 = 1.34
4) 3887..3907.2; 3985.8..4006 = 1.34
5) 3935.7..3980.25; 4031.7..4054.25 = 1.37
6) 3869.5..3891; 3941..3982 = 1.15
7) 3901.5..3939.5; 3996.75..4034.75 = 1.28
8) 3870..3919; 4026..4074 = 1.37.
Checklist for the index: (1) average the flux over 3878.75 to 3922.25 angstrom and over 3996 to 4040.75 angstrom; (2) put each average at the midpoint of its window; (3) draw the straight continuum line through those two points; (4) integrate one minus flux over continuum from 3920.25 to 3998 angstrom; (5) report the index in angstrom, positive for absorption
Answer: 8.5 angstrom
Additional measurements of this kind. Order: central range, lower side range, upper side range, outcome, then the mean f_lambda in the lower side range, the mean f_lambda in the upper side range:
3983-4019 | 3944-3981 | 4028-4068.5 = -4.8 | 4.98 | 6.6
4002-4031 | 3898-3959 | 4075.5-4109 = -4.8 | 5.58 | 5.94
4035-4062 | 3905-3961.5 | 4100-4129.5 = -3.4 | 5.55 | 6.15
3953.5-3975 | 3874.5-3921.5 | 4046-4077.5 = 4.8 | 5.14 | 6.44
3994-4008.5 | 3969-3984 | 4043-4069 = -2.7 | 4.79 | 6.55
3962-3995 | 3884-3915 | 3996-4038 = 6.0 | 5.19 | 6.6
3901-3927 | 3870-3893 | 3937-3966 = -4.5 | 4.54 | 5.41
